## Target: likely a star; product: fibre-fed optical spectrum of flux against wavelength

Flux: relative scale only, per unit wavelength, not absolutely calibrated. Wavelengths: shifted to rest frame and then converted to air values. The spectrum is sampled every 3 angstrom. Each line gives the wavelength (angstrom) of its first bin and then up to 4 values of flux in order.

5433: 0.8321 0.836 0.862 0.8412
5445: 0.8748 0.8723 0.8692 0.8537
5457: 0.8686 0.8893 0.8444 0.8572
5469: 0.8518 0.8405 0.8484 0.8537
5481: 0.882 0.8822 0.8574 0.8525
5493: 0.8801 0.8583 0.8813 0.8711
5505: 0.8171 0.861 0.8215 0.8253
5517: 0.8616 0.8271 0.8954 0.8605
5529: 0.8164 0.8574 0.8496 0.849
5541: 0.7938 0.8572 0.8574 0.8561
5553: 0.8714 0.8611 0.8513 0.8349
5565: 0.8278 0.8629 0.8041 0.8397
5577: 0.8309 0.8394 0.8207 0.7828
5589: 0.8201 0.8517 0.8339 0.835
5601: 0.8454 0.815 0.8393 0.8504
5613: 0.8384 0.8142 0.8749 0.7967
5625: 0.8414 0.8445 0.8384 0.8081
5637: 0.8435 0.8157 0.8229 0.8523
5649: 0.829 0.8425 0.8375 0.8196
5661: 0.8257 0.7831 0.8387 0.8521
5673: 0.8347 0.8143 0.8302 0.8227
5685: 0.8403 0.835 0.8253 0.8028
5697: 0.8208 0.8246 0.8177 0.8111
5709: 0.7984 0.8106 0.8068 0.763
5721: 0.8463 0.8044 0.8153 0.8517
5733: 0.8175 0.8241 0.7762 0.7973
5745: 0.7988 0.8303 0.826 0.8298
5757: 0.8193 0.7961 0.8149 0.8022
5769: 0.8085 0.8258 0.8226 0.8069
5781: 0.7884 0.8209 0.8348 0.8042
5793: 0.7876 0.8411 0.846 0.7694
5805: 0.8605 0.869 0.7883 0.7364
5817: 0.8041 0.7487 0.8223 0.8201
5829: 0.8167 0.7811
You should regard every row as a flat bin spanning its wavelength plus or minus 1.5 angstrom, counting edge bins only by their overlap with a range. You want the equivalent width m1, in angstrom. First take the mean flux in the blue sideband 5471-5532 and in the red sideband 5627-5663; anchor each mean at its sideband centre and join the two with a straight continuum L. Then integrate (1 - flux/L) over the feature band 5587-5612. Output 0.1 angstrom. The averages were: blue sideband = 0.855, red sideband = 0.831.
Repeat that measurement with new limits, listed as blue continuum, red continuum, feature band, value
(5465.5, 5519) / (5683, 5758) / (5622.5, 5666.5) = 0.0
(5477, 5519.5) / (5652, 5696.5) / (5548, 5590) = 0.4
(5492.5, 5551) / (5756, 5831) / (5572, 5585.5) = 0.2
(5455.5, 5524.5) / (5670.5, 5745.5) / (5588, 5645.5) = 0.0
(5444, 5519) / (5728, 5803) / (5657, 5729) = 0.6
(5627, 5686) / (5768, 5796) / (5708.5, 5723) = 0.3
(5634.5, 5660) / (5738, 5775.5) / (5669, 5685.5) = -0.1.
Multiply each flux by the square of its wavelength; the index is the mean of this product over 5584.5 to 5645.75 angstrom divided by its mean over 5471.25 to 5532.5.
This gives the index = 1.01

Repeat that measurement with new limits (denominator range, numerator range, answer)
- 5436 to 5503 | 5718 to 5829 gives 1.05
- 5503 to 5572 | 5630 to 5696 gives 1.02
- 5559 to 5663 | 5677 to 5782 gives 1.02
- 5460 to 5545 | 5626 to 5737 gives 1.03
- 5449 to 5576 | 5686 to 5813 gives 1.04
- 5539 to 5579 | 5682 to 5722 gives 1.02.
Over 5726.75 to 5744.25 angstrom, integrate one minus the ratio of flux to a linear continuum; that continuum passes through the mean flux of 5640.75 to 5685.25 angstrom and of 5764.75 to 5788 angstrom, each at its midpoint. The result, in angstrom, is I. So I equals 0.1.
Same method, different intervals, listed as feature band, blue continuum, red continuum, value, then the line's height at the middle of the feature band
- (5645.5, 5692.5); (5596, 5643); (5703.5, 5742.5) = -0.4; 0.822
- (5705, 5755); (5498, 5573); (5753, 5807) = 0.6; 0.822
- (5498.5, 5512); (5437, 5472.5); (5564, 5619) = 0.0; 0.85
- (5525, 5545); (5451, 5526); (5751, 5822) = 0.3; 0.85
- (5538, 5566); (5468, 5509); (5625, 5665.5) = 0.0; 0.847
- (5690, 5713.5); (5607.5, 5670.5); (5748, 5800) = 0.3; 0.825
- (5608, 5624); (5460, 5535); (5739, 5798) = 0.0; 0.837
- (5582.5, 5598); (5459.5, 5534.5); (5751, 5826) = 0.3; 0.841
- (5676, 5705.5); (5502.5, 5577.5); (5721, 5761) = 0.0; 0.823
